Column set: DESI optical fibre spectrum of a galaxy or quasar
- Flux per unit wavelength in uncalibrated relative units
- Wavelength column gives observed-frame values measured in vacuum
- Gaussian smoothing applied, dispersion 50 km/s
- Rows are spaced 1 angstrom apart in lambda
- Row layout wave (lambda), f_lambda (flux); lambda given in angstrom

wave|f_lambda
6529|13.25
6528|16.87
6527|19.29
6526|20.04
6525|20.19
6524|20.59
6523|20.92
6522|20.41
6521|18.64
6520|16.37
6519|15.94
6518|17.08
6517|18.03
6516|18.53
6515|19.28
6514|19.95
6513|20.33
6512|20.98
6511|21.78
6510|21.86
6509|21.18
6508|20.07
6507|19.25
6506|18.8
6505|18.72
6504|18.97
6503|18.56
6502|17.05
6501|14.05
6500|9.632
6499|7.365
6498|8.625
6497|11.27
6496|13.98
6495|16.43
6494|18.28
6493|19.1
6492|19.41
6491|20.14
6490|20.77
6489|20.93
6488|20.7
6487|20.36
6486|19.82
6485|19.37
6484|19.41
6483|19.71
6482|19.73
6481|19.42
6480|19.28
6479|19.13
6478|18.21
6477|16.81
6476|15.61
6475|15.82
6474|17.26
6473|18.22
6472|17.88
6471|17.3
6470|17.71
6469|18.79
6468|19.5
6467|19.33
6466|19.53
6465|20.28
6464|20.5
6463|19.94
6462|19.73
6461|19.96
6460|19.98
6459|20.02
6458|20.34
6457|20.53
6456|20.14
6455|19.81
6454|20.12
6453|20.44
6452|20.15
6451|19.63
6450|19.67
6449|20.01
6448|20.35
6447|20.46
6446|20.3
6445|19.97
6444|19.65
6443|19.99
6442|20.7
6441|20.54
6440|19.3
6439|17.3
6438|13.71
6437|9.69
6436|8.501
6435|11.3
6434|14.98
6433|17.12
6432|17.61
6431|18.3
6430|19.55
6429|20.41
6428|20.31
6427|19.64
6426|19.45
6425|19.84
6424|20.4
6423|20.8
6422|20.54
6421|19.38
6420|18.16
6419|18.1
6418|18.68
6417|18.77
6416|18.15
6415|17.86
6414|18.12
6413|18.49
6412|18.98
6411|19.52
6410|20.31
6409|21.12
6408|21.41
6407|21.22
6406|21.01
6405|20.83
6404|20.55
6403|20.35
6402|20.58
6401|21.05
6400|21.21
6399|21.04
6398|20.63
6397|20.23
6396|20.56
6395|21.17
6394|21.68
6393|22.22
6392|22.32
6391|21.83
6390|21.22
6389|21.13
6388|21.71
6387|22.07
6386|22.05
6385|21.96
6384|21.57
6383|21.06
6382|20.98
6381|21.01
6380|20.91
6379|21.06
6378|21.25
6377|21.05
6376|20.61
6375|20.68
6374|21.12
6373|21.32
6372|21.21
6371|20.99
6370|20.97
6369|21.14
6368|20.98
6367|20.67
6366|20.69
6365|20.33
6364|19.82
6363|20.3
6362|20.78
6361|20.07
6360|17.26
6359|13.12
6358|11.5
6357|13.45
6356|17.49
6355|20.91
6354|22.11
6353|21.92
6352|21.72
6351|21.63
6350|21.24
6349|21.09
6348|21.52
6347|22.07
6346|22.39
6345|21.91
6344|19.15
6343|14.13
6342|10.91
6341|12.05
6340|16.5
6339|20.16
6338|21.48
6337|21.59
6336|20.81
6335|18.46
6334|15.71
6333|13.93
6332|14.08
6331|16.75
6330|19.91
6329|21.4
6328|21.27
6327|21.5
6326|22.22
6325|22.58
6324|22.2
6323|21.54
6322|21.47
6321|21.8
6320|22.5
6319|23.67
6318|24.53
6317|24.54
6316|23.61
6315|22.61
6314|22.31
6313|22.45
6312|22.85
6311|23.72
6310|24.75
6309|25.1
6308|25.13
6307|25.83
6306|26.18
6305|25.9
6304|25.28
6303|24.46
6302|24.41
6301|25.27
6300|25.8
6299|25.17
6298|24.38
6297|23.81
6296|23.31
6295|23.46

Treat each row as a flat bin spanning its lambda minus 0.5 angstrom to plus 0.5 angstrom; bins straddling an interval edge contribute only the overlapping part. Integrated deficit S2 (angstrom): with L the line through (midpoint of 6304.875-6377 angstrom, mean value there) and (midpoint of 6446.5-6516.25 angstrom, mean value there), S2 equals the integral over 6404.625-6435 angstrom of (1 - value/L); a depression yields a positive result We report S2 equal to 0.5 angstrom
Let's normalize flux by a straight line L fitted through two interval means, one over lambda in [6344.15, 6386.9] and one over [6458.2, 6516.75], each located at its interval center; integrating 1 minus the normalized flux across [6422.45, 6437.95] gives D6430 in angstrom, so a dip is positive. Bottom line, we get 1.78 angstrom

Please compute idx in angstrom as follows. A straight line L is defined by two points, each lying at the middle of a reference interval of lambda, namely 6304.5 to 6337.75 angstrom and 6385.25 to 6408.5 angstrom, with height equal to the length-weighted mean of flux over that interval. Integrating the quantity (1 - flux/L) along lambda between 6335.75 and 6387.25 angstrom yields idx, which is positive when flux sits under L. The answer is 4.0 angstrom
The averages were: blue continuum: 21.9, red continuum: 21.2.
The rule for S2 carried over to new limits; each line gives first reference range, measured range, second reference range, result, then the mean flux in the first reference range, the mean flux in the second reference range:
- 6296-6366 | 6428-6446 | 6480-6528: 2.0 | 21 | 18.3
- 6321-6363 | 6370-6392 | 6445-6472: -2.2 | 19.1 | 19.8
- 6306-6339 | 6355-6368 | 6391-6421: 1.7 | 21.7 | 20.2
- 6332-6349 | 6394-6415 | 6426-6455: -2.5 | 18.3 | 18.3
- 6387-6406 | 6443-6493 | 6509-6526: 1.8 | 21.2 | 19.5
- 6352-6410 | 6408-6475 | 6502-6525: 3.9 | 20.5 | 19.3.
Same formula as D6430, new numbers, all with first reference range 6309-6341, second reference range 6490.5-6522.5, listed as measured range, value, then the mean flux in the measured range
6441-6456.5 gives -1.2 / 20.1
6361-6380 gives -0.7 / 20.8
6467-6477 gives 0.3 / 17.6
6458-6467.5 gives -0.8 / 19.9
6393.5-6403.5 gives -0.7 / 20.9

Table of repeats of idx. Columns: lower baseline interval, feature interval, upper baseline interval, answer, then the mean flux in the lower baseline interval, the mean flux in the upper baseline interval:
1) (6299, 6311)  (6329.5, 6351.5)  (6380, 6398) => 4.7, 25.2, 21.4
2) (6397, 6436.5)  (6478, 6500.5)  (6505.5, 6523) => 2.2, 19.1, 19.4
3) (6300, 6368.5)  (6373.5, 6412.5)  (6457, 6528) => -2.2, 20.8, 18.5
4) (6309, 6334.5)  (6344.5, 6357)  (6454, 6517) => -0.1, 21.4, 18.5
